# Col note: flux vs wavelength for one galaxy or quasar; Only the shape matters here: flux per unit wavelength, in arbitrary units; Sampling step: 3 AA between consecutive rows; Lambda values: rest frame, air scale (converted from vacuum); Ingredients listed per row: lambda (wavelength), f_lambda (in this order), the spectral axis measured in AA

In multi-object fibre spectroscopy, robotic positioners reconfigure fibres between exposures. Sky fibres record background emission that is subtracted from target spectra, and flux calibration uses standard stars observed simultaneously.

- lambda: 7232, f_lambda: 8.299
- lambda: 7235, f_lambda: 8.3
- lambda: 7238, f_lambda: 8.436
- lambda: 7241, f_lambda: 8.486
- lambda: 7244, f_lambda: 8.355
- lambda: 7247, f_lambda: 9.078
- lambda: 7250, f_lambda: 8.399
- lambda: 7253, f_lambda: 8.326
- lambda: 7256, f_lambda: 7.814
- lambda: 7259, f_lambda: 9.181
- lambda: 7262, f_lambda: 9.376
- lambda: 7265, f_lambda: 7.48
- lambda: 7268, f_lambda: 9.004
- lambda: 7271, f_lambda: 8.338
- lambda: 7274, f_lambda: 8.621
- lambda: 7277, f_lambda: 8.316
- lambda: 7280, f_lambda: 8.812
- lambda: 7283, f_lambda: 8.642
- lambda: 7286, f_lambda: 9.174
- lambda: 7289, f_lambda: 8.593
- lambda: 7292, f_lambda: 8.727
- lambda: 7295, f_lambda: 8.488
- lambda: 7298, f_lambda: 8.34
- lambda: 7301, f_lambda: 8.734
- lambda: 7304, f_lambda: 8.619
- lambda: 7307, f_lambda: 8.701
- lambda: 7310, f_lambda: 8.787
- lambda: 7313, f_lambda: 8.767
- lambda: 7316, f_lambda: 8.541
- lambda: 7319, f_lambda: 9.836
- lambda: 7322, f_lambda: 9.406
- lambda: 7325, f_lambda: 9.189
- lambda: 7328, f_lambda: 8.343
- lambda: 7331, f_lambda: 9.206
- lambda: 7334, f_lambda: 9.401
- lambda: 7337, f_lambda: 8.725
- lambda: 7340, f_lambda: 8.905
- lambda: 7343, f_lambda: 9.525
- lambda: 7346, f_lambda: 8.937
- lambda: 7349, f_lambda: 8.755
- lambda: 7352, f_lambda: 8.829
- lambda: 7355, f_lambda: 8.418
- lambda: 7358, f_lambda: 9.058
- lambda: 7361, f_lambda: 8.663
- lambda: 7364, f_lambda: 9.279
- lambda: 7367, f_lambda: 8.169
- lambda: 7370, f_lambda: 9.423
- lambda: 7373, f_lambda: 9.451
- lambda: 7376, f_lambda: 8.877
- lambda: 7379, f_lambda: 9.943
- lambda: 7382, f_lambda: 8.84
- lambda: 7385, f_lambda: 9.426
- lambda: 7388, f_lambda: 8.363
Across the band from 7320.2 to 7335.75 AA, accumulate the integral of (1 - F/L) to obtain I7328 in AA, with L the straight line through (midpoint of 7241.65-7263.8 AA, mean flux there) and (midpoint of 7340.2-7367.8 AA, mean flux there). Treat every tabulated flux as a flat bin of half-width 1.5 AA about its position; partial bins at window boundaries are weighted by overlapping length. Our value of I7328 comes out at -0.55 AA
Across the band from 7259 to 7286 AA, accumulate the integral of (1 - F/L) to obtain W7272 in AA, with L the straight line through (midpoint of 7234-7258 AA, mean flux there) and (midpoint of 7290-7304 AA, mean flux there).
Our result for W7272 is -0.4 AA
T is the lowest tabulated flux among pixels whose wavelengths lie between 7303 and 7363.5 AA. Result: 8.343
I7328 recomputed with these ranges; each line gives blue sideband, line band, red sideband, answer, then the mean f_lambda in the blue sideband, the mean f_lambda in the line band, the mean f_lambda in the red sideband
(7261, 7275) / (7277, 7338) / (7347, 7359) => -1.4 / 8.53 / 8.84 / 8.76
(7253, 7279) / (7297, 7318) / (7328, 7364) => 0.1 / 8.51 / 8.68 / 8.94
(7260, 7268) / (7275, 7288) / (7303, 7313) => -0.1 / 8.58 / 8.73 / 8.72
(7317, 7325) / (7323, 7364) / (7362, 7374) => 1.5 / 9.47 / 8.94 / 9.05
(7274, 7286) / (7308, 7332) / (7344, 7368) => -0.7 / 8.67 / 9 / 8.79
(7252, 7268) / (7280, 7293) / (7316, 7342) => -0.1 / 8.49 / 8.79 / 9.1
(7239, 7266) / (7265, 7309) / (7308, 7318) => 0.2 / 8.52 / 8.61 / 8.76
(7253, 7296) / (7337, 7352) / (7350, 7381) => -0.1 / 8.6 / 8.98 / 9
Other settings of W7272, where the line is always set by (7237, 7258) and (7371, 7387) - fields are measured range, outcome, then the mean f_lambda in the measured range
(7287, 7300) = 0.24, 8.57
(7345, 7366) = 0.69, 8.83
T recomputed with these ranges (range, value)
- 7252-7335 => 7.48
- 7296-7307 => 8.34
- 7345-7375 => 8.169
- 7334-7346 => 8.725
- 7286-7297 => 8.488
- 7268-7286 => 8.316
